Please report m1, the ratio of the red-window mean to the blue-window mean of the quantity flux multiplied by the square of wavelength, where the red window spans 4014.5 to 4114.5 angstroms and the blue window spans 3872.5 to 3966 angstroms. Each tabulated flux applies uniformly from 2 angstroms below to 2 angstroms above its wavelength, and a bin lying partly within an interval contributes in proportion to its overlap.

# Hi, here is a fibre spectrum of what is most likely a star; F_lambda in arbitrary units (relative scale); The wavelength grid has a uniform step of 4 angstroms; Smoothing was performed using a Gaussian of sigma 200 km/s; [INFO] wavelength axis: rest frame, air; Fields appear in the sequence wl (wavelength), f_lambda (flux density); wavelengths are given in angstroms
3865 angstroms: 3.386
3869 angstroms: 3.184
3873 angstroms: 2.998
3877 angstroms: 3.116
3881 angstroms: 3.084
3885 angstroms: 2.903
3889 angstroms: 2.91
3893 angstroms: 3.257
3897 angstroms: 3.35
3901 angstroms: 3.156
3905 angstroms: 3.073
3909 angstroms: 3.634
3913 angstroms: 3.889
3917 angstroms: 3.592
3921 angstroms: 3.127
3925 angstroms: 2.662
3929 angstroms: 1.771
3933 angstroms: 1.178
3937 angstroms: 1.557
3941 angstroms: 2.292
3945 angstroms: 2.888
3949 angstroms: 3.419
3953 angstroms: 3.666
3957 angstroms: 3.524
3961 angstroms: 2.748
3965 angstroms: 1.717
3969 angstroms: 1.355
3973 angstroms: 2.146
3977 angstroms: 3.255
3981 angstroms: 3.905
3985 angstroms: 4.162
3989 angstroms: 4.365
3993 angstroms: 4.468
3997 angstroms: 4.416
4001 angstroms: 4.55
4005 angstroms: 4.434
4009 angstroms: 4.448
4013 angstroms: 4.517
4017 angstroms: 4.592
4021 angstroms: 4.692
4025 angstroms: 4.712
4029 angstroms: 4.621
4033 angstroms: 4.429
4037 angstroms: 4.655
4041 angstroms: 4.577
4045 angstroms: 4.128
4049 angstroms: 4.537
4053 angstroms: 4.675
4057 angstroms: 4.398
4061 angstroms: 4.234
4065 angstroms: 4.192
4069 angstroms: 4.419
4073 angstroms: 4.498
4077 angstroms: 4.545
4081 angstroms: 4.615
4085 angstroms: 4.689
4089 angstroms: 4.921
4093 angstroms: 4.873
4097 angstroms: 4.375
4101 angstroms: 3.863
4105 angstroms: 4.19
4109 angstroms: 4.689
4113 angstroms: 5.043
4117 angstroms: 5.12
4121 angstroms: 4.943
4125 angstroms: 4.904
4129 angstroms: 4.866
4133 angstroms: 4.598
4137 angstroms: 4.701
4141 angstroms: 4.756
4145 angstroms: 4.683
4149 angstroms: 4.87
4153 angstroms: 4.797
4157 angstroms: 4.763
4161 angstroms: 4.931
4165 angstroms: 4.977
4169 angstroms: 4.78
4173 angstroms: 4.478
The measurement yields 1.67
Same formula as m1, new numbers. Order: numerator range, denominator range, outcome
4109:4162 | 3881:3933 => 1.79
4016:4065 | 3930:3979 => 1.91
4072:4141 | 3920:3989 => 1.86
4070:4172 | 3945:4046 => 1.29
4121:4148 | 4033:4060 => 1.11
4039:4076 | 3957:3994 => 1.48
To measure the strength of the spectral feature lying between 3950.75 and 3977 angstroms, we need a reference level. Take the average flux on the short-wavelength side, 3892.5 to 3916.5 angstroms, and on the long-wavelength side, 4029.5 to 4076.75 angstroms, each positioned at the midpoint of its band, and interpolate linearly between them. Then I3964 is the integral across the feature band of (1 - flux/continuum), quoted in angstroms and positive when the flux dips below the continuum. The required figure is 8.4 angstroms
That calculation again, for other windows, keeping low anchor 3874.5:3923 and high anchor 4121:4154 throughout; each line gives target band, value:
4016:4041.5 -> -3.30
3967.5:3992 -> 3.23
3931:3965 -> 9.29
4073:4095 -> -1.33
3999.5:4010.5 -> -1.51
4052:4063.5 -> -0.36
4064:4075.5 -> -0.12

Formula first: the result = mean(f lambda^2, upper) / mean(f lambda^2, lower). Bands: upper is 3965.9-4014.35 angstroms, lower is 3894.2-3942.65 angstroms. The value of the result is 1.41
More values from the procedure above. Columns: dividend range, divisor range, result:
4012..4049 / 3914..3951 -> 1.88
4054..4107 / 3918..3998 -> 1.62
